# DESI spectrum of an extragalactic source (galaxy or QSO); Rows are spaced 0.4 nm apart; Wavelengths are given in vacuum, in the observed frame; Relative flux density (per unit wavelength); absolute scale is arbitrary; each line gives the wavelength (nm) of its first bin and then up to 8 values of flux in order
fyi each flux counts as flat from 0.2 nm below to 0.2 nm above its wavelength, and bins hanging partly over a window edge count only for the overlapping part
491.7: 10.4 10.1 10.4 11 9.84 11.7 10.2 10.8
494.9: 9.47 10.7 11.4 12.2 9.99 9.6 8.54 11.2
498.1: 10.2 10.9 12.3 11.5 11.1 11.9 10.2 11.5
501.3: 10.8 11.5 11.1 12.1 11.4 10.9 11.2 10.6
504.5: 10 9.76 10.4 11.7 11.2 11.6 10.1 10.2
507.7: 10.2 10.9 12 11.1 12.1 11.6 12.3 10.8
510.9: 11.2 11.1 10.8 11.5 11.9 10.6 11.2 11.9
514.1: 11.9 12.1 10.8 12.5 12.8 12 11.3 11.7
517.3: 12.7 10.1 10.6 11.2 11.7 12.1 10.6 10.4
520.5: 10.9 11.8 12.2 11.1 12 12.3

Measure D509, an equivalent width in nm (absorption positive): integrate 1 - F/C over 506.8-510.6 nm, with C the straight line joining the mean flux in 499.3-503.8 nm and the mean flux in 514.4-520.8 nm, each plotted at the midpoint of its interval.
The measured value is 0.06 nm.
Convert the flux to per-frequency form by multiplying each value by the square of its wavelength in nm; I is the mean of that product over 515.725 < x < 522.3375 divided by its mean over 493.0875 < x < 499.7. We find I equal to 1.2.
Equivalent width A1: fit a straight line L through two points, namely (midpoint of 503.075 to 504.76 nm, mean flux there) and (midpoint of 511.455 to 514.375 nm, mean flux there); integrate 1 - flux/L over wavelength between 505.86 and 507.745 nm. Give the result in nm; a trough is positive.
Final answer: 0.03 nm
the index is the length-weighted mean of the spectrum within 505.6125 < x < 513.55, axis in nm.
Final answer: 11.2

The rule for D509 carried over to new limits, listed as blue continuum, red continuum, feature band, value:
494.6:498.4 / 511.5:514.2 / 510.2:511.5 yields 0.01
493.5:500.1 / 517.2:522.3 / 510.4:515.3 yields -0.10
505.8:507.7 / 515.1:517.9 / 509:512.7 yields -0.08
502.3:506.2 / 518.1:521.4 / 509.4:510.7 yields -0.06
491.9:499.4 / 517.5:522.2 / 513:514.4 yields -0.07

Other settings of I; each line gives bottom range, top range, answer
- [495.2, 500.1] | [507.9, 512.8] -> 1.11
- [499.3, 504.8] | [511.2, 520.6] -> 1.09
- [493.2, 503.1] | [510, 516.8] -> 1.13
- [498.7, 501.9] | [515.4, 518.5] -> 1.09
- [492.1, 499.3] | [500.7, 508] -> 1.06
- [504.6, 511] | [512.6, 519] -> 1.08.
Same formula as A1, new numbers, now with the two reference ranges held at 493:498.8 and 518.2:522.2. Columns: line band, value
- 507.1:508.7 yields 0.02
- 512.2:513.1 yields -0.01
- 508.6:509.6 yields -0.06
